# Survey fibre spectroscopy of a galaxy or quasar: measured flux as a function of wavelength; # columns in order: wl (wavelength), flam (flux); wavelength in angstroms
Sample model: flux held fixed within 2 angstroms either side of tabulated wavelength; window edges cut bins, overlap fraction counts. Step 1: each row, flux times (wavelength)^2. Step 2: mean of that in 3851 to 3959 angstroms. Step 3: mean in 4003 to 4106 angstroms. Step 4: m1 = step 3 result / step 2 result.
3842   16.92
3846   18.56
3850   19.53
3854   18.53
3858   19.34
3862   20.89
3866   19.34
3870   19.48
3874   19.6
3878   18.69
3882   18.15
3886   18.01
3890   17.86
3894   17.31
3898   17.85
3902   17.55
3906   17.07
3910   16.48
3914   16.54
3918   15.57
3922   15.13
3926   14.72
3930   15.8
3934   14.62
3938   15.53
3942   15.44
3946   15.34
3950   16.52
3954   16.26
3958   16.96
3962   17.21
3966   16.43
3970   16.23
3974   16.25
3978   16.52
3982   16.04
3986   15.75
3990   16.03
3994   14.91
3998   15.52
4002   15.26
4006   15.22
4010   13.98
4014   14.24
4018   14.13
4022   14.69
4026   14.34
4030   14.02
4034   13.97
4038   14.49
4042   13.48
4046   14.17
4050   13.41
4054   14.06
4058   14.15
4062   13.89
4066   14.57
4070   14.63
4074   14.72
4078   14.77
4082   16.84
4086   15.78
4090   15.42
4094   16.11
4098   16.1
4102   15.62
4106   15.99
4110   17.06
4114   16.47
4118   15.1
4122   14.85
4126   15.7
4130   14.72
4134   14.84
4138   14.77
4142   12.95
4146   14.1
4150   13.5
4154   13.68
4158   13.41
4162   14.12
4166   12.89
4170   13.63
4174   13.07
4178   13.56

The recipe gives 0.9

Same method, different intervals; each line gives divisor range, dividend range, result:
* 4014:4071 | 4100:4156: 1.10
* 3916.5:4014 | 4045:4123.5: 1.03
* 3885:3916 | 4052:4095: 0.94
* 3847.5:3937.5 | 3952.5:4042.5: 0.92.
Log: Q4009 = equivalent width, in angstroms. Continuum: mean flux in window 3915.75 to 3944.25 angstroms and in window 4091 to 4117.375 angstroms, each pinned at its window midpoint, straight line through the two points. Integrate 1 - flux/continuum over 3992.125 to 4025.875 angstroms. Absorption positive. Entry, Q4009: 2.03 angstroms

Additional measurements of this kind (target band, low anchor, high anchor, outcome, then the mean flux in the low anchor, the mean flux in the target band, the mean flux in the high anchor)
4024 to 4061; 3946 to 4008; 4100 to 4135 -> 4.30 angstroms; 16.1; 14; 15.6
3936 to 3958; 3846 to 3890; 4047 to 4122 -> 2.17 angstroms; 19.1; 15.9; 15.2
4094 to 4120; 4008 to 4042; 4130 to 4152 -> -3.57 angstroms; 14.2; 16.1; 14.1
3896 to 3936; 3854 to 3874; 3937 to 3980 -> 3.72 angstroms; 19.6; 16.1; 16.3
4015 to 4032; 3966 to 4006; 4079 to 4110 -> 1.71 angstroms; 15.8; 14.3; 16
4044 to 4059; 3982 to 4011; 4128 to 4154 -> 0.94 angstroms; 15.3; 13.9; 14.1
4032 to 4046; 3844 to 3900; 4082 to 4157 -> 2.01 angstroms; 18.8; 14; 15.2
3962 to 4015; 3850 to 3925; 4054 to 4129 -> 3.30 angstroms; 18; 15.7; 15.4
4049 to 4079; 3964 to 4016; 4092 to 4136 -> 2.59 angstroms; 15.6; 14.3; 15.7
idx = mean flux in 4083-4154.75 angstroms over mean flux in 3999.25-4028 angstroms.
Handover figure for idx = 1.04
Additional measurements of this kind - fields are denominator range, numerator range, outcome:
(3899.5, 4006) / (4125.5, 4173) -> 0.87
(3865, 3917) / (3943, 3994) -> 0.91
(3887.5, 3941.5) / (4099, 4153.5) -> 0.92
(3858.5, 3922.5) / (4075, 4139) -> 0.87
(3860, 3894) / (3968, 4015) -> 0.82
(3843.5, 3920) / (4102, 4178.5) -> 0.80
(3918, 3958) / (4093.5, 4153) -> 0.97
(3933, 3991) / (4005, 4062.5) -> 0.88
